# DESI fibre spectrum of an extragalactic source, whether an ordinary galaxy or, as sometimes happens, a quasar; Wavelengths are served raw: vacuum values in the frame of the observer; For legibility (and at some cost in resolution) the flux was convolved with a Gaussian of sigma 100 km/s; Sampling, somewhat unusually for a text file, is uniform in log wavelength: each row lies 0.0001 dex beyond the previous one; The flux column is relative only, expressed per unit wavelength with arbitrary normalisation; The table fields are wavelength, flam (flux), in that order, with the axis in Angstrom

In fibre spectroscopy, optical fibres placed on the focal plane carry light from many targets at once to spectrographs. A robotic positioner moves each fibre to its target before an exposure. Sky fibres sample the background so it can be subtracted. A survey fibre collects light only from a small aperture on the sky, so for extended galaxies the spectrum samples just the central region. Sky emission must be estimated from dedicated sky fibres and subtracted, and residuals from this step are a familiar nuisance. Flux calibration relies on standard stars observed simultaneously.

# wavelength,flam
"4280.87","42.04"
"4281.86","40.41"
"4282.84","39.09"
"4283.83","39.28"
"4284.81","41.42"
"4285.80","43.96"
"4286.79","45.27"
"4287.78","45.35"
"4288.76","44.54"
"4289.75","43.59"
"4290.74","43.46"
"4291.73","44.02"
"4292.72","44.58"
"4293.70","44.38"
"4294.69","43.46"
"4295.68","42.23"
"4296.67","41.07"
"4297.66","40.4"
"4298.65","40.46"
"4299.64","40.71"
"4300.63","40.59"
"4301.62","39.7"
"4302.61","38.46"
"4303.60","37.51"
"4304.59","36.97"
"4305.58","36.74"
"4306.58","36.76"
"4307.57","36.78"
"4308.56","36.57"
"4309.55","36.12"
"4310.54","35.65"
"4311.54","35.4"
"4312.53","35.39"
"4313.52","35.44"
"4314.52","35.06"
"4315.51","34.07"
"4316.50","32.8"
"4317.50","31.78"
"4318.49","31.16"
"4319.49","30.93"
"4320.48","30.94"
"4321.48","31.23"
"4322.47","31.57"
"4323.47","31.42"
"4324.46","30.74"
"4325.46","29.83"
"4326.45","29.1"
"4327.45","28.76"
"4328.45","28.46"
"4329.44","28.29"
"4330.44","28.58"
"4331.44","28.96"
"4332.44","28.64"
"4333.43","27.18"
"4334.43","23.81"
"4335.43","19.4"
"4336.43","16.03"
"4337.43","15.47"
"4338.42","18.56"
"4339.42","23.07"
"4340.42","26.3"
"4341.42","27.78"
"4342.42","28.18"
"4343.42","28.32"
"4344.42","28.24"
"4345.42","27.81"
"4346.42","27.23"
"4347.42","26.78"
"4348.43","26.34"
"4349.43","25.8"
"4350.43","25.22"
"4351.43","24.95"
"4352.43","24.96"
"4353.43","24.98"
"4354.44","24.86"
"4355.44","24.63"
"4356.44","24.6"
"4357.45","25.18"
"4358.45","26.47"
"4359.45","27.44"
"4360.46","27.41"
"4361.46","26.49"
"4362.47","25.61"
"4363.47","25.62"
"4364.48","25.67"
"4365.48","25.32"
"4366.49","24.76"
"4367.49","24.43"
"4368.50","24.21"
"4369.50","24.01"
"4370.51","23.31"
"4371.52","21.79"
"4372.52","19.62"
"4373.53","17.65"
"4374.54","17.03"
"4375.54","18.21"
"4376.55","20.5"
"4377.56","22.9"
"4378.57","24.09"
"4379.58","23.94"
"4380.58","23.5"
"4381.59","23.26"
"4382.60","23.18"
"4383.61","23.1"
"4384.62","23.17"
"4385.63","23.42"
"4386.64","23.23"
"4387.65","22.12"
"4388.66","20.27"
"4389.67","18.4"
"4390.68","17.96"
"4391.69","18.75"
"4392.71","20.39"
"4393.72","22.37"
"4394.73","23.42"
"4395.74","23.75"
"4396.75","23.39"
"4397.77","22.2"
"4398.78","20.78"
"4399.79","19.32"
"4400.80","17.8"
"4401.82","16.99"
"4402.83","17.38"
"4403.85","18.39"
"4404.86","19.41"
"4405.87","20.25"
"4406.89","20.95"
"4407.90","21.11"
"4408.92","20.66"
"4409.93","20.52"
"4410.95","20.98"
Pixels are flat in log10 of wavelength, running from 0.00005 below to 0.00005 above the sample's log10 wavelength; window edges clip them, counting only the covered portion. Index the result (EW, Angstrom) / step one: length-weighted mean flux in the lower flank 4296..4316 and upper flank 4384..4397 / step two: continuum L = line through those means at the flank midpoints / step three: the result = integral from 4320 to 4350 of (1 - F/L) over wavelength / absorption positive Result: 5.0 Angstrom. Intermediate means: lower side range 37.5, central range 26.7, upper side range 21.6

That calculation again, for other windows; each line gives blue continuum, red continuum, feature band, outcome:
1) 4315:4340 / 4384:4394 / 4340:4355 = -0.6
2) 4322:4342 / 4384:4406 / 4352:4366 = -1.1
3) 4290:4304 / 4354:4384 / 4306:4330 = 2.5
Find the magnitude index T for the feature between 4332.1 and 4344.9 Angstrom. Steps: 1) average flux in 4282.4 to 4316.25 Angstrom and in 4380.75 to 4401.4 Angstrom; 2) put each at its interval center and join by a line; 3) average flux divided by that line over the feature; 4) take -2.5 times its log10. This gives 0.315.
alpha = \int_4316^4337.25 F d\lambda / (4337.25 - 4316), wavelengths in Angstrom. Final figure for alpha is 28.3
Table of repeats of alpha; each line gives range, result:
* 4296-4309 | 38.7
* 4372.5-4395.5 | 21.4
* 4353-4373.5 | 24.6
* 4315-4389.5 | 25.4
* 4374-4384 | 21.9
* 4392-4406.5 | 20.4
